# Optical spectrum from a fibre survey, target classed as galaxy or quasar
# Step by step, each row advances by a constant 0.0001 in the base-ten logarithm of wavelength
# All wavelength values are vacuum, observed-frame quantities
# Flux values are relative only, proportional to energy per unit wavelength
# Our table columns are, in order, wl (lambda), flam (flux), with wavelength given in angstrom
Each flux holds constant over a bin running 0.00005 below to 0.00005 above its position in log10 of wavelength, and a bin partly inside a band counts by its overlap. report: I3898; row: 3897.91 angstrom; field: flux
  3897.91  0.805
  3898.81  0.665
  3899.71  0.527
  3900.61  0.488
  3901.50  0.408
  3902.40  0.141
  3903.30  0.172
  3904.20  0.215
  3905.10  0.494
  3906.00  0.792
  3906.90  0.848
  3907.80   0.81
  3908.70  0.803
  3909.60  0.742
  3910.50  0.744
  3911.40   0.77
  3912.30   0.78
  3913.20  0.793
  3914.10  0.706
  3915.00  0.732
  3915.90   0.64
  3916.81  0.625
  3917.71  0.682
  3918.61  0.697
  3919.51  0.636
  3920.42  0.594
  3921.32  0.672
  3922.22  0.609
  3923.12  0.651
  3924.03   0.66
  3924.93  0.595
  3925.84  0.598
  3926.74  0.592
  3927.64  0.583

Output 0.805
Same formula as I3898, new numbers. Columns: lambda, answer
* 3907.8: 0.81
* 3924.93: 0.595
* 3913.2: 0.793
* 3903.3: 0.172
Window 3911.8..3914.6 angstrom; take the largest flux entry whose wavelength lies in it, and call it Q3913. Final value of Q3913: 0.793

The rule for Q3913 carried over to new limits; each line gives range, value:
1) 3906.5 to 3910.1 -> 0.848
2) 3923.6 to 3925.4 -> 0.66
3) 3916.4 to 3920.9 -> 0.697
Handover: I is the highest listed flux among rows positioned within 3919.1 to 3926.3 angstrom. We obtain 0.672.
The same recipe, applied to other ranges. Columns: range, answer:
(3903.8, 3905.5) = 0.494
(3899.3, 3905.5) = 0.527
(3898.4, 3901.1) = 0.665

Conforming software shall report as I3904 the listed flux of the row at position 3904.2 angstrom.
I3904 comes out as 0.215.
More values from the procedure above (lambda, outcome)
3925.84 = 0.598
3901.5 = 0.408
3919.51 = 0.636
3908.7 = 0.803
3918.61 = 0.697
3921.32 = 0.672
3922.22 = 0.609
